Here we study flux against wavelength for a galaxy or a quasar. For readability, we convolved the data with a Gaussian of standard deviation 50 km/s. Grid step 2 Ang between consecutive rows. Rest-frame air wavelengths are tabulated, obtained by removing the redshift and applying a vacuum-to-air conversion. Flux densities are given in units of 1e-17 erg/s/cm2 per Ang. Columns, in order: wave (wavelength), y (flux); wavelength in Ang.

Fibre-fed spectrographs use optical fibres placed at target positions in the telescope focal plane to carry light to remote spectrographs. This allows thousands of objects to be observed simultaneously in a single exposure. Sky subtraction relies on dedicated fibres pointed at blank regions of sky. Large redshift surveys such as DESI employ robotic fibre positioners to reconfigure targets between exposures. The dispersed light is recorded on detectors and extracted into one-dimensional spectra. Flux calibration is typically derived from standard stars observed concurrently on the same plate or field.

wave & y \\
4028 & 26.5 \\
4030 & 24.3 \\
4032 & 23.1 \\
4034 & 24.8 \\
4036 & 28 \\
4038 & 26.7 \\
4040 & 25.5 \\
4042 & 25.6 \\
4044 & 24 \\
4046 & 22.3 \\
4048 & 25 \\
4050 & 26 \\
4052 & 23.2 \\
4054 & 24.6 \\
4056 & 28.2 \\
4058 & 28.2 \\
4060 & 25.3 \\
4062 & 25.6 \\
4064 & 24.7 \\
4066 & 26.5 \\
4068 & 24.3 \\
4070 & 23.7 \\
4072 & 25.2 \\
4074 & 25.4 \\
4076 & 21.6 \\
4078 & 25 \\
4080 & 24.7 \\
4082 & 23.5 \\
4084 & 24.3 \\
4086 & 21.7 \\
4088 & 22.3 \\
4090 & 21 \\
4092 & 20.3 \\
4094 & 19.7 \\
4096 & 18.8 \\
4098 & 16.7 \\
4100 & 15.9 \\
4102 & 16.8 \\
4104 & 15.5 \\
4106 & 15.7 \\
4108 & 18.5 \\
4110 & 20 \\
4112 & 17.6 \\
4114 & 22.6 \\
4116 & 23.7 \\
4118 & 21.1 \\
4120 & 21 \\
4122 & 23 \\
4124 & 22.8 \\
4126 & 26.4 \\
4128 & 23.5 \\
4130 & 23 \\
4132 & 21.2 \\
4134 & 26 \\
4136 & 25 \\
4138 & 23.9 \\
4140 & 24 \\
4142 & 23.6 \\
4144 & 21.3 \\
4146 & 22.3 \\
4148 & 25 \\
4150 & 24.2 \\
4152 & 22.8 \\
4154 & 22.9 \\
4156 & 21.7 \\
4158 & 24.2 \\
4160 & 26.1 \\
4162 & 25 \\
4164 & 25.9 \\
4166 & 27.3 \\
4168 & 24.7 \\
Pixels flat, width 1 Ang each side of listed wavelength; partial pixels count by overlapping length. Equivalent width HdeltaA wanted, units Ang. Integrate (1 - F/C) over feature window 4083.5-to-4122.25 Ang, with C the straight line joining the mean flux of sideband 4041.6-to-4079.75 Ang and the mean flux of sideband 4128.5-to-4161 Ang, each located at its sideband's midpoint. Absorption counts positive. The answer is 7.3 Ang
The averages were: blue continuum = 25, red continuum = 23.6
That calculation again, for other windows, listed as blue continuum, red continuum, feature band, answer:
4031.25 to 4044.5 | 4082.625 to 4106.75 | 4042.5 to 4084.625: -4.26 Ang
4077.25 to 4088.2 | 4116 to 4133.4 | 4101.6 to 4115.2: 2.89 Ang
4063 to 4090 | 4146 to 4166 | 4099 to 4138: 4.90 Ang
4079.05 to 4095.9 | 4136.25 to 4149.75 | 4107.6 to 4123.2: 1.17 Ang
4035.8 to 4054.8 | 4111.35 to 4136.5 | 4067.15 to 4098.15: 1.88 Ang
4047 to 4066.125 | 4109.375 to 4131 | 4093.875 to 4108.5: 3.96 Ang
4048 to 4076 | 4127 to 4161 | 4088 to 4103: 3.59 Ang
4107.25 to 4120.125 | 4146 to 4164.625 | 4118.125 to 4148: -1.50 Ang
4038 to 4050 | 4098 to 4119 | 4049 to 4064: -1.40 Ang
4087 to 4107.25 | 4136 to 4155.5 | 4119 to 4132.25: -1.13 Ang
